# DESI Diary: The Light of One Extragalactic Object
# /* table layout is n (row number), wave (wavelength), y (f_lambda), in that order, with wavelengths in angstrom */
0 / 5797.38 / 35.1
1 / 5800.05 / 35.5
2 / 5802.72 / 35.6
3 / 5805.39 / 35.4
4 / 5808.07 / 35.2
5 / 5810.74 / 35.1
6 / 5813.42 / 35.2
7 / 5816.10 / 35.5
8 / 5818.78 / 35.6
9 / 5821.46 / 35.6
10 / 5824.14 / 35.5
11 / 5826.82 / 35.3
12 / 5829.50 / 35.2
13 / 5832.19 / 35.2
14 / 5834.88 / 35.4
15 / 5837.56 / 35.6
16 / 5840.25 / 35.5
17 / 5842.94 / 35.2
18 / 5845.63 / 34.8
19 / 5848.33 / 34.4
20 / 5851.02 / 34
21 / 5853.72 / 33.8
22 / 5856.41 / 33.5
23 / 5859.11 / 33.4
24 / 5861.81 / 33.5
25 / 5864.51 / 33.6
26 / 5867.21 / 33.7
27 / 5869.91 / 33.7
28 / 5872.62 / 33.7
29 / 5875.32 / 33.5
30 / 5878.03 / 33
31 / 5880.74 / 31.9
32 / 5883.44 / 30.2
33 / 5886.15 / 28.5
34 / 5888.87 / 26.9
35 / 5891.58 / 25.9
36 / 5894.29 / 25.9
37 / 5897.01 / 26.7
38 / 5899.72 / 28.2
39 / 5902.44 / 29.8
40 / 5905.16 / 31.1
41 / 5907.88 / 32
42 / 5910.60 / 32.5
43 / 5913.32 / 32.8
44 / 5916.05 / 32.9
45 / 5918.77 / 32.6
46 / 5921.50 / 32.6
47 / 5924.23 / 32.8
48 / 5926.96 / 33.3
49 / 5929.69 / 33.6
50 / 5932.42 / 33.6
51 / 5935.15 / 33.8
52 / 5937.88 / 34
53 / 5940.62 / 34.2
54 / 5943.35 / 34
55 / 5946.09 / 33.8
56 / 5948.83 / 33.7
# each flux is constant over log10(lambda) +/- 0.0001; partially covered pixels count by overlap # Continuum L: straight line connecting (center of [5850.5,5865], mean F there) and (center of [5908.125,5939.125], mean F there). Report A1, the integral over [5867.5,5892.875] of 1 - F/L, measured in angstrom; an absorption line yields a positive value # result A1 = 1.9 angstrom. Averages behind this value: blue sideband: 33.6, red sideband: 33.1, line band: 30.9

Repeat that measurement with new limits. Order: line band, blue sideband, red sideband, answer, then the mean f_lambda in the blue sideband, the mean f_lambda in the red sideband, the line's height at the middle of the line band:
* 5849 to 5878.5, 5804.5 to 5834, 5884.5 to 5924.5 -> -0.97 angstrom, 35.3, 30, 32.6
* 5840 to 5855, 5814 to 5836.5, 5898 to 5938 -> 0.05 angstrom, 35.4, 32.3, 34.7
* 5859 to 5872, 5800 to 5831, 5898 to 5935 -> 0.07 angstrom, 35.4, 32.1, 33.8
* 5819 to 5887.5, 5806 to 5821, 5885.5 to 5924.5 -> -1.86 angstrom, 35.3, 30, 33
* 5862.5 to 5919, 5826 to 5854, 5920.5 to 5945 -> 5.46 angstrom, 35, 33.6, 34.2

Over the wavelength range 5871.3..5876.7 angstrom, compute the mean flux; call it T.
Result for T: 33.6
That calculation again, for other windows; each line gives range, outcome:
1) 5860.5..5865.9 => 33.6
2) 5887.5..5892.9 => 26.4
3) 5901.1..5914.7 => 31.6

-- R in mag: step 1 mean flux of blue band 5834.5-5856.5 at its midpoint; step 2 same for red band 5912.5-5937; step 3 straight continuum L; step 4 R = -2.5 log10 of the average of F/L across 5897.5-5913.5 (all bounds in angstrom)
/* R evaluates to 0.09 mag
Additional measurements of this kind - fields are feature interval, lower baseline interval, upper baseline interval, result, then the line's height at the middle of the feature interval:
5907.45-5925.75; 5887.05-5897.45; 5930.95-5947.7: -0.08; 30.3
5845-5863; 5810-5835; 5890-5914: -0.03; 33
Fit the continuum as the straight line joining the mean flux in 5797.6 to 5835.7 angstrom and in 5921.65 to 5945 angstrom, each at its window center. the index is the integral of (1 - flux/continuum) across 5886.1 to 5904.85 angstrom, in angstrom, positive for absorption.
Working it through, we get 3.6 angstrom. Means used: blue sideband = 35.4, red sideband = 33.6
